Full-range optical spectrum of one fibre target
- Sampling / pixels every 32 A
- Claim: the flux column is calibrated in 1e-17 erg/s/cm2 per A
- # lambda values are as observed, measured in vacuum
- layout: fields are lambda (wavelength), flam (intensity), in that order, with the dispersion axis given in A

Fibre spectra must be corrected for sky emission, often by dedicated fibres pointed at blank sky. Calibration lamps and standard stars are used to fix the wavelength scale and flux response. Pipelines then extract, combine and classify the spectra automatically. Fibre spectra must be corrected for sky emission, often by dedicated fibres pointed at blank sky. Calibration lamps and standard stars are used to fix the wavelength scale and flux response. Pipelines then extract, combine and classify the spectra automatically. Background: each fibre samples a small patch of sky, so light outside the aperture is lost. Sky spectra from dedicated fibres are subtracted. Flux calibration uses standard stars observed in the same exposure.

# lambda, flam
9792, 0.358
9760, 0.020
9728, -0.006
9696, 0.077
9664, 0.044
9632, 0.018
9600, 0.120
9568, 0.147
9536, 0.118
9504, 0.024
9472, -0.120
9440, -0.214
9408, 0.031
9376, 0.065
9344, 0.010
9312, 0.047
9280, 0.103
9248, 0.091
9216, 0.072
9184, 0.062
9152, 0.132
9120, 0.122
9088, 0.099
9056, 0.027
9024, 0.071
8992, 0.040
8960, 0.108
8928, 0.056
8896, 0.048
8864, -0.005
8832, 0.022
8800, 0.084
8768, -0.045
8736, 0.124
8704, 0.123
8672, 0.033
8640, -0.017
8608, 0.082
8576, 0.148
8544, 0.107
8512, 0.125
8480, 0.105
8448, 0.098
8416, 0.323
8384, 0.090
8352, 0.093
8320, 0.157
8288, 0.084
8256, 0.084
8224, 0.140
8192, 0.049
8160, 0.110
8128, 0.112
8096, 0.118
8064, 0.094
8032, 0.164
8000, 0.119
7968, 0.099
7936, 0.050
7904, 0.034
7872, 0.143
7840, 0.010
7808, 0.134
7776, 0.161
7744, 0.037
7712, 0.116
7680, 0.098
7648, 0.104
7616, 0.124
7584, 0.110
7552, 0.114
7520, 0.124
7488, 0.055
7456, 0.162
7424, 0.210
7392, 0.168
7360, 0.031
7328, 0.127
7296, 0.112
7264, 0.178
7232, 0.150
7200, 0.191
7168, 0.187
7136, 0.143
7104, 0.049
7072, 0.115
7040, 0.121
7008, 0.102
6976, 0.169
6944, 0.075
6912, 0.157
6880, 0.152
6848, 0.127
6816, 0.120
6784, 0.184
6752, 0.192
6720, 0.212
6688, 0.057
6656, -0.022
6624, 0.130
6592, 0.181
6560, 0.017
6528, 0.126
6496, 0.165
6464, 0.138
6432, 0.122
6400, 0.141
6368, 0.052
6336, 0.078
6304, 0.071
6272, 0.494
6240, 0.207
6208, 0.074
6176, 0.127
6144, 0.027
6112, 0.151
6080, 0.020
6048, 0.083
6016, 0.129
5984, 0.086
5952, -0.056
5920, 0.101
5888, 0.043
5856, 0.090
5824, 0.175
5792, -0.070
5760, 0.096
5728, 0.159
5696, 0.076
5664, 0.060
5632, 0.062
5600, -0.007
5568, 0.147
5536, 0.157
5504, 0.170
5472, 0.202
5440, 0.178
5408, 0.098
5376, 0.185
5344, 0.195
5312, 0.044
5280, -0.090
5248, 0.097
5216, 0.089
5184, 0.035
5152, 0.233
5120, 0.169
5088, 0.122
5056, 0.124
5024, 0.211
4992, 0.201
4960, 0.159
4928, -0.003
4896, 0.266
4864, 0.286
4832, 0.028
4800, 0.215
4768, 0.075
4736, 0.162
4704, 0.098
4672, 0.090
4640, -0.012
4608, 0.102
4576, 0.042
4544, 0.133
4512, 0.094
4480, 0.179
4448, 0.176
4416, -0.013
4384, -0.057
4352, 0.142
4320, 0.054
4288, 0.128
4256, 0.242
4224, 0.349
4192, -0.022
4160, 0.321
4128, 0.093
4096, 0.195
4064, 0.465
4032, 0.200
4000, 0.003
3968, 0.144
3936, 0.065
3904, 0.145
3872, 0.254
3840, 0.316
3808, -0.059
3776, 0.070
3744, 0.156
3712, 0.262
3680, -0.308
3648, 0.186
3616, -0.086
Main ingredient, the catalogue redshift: 0.68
